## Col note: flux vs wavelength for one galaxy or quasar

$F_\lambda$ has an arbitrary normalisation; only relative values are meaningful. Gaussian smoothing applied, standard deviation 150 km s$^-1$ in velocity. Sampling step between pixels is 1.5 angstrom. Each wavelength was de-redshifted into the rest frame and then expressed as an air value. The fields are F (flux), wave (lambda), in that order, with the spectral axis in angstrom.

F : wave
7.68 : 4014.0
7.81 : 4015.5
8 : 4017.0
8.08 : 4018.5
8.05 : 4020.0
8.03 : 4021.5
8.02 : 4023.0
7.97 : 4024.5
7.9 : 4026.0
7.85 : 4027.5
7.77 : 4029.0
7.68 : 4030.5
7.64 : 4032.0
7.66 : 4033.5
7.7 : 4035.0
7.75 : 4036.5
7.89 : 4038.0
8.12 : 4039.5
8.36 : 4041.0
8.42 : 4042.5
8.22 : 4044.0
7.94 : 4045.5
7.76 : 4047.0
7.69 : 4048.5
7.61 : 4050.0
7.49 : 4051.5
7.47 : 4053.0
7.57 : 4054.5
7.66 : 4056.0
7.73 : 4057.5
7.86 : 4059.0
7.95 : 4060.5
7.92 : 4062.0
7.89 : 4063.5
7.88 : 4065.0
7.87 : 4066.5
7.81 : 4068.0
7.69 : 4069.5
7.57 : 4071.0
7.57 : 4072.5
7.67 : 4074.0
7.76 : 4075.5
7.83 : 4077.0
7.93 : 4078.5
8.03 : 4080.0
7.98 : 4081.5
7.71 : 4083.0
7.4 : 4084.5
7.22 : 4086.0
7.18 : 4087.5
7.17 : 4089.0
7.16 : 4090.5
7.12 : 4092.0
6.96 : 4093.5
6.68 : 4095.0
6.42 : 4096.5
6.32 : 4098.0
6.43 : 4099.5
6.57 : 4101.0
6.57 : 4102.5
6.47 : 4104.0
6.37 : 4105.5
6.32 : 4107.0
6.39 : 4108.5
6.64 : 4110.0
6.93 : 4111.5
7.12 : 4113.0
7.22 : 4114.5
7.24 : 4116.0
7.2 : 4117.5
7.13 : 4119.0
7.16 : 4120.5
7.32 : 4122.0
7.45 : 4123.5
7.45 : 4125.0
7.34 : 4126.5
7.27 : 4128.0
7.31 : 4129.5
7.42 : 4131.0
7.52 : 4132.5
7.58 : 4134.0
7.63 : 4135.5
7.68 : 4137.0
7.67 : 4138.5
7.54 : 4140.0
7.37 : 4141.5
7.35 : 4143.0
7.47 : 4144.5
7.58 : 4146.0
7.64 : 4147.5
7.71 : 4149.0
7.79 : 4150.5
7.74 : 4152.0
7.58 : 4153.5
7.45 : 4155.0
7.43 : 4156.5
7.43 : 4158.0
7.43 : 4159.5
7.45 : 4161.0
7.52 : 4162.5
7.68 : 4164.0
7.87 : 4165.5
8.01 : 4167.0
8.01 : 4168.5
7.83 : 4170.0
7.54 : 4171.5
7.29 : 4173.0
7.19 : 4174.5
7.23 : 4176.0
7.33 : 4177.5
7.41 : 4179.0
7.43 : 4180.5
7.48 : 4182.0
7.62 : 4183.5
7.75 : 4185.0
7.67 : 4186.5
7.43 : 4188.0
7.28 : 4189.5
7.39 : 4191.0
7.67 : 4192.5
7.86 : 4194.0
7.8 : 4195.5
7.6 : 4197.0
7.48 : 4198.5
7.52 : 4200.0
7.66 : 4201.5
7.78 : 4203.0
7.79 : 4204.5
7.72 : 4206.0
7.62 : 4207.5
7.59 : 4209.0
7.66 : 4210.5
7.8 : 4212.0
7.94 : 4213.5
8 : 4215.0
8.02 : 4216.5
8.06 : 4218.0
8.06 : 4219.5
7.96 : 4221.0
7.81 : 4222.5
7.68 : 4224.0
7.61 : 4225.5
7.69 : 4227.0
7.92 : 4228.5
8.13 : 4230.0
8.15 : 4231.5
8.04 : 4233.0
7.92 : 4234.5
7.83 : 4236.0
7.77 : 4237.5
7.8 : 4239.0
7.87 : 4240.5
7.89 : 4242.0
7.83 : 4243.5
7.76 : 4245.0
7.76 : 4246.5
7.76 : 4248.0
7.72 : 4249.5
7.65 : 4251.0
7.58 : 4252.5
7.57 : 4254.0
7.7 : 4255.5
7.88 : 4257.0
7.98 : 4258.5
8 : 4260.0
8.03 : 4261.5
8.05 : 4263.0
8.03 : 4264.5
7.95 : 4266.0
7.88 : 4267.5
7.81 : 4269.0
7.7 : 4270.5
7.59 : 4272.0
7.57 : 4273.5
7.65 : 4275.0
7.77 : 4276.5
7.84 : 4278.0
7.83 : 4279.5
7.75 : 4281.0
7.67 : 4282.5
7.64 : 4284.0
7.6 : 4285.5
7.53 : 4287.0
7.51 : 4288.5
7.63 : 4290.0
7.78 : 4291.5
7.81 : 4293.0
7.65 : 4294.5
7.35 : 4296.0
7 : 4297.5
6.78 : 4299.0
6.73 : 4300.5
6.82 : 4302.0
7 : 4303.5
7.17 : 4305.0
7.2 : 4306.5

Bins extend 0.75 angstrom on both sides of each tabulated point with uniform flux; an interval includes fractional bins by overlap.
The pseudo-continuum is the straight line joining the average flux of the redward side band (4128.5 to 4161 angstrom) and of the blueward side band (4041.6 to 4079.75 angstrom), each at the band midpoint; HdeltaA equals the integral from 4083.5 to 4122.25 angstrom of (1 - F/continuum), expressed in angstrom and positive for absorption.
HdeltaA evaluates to 4.0 angstrom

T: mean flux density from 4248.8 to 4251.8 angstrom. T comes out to 7.68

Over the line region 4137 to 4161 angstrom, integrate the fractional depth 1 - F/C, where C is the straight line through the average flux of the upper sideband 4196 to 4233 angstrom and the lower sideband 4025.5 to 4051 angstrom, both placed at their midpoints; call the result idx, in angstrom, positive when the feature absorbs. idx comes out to 0.9 angstrom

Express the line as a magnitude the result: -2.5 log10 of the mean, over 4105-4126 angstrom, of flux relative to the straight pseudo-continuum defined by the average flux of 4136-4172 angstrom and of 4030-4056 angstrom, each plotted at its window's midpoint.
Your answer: 0.10 mag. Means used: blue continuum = 7.82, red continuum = 7.62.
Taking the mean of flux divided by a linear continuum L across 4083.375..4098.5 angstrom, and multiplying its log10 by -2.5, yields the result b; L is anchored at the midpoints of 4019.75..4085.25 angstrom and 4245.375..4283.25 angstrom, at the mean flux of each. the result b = 0.12 mag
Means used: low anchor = 7.82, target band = 6.99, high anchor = 7.79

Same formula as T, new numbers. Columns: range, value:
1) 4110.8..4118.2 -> 7.14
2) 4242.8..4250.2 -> 7.77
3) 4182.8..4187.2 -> 7.68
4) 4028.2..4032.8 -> 7.7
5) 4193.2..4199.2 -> 7.69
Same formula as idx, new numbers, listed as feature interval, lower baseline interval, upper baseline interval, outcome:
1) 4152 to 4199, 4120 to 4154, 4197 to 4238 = 0.6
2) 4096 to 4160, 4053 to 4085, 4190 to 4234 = 4.7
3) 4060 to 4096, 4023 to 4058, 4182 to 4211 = 1.0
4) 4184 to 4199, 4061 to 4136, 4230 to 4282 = 0.0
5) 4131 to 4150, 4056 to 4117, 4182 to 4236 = -0.2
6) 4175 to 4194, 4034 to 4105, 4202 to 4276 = 0.6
